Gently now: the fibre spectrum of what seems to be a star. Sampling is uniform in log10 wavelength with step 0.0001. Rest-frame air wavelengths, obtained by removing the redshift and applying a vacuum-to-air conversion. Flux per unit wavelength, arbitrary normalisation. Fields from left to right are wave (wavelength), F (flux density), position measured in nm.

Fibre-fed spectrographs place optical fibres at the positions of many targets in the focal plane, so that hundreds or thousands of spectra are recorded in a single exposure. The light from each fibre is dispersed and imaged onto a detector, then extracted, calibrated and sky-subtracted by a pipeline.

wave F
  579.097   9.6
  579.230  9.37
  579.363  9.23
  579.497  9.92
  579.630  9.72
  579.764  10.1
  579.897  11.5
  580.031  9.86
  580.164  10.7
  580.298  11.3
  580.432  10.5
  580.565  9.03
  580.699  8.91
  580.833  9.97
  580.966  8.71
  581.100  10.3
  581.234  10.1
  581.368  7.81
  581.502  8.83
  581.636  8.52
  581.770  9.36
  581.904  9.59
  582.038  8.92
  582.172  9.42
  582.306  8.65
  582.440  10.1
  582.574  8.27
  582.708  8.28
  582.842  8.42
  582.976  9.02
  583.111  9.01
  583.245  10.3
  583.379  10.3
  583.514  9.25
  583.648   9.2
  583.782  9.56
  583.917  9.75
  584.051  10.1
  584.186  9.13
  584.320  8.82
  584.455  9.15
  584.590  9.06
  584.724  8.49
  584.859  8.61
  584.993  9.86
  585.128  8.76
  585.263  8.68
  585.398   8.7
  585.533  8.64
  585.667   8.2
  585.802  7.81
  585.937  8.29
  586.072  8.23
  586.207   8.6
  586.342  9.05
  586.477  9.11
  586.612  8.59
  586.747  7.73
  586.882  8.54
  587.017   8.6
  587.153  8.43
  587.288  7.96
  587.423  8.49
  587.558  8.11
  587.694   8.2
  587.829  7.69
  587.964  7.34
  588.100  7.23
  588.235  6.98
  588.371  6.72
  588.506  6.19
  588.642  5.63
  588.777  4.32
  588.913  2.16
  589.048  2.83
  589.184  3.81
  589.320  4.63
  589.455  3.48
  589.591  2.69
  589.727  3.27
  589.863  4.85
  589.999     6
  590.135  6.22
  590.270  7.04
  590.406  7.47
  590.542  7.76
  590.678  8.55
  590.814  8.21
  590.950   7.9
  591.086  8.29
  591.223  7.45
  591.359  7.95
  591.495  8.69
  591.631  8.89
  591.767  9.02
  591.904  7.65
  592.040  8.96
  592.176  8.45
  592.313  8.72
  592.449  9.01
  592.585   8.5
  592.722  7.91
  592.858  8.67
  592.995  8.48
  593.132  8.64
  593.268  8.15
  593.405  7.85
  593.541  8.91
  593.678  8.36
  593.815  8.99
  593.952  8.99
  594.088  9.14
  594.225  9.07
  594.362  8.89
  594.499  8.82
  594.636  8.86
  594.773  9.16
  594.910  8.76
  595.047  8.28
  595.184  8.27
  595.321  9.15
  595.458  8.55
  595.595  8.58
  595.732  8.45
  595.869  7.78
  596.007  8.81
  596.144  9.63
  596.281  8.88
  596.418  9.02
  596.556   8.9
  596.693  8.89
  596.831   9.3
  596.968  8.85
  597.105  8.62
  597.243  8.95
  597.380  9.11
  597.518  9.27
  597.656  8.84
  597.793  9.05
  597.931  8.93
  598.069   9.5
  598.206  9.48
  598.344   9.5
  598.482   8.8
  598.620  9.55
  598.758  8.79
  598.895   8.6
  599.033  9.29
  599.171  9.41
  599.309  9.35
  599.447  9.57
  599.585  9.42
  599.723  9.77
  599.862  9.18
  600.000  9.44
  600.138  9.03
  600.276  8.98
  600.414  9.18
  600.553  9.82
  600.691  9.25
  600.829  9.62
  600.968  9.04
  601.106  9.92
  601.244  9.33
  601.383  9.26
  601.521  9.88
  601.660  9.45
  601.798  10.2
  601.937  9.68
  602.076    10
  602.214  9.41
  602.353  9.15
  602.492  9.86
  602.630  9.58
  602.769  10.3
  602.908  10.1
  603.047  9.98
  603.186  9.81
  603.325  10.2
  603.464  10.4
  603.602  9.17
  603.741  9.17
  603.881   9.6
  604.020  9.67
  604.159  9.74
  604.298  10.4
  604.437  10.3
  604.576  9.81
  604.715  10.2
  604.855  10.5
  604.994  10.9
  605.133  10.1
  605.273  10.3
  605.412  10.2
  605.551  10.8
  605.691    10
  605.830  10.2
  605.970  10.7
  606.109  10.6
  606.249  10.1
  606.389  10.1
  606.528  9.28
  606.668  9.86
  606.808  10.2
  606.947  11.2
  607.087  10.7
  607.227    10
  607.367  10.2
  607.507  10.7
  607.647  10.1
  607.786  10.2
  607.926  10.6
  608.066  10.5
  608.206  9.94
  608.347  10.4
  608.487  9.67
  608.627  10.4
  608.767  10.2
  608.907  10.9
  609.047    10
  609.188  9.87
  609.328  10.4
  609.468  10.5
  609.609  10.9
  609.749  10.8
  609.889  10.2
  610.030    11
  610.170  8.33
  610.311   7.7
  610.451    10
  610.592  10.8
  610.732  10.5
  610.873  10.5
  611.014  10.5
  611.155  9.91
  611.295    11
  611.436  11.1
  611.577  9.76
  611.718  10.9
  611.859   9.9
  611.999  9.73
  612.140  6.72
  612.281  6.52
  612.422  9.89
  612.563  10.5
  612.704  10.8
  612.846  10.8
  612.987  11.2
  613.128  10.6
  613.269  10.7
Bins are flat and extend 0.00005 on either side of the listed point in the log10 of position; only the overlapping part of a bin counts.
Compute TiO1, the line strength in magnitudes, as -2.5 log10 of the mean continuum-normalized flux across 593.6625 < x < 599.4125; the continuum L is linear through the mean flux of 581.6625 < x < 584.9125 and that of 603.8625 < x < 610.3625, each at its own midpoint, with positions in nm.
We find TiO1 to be 0.094 mag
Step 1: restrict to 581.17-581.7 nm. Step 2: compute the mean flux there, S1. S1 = 8.8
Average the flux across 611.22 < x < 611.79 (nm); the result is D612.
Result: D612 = 10.7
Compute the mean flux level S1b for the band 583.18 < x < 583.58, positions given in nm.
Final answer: 9.94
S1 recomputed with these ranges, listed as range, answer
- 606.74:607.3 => 10.5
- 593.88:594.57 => 8.98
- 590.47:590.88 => 8.17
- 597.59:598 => 8.94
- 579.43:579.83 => 9.9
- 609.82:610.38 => 9.3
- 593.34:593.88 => 8.53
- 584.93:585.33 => 9.08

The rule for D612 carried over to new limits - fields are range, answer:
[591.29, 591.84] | 8.63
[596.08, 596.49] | 9.17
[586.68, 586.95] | 8.14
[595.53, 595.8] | 8.52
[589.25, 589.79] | 3.52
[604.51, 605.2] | 10.3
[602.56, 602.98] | 10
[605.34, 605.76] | 10.3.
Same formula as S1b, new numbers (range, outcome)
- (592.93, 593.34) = 8.41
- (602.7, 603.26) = 10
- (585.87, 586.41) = 8.54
